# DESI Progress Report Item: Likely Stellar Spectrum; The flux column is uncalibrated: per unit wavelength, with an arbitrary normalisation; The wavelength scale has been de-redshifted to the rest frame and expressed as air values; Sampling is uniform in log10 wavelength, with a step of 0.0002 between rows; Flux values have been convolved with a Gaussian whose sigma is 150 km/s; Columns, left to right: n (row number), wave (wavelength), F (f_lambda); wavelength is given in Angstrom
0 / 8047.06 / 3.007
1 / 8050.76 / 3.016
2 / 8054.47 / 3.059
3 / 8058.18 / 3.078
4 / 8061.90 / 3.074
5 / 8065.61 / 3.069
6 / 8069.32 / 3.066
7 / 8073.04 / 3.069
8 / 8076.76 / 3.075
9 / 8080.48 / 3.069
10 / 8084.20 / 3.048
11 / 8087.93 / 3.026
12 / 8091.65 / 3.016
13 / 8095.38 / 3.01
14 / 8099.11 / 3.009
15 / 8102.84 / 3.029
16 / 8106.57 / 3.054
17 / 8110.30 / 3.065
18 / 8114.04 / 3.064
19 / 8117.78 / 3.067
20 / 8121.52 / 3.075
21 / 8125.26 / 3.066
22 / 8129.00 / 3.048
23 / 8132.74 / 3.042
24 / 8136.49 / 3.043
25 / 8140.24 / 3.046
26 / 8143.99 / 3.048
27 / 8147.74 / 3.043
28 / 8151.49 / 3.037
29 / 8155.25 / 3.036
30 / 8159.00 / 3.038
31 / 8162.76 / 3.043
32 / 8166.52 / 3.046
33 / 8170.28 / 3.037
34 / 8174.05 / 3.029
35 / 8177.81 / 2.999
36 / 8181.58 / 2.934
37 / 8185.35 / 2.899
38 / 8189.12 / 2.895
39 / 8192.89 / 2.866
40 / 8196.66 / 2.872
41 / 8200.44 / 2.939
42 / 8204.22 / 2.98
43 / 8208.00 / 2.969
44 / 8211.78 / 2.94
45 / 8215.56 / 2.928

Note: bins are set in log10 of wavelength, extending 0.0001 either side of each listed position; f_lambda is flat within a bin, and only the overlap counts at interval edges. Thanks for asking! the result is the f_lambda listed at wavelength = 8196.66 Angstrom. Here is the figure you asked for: 2.872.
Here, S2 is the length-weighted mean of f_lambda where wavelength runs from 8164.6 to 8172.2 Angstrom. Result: 3.04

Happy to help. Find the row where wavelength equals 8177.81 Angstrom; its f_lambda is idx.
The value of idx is 2.999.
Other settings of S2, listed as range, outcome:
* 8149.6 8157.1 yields 3.04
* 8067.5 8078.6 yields 3.07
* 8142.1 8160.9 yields 3.04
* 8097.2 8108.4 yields 3.03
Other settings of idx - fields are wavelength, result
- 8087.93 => 3.026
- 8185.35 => 2.899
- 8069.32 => 3.066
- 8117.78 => 3.067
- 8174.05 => 3.029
